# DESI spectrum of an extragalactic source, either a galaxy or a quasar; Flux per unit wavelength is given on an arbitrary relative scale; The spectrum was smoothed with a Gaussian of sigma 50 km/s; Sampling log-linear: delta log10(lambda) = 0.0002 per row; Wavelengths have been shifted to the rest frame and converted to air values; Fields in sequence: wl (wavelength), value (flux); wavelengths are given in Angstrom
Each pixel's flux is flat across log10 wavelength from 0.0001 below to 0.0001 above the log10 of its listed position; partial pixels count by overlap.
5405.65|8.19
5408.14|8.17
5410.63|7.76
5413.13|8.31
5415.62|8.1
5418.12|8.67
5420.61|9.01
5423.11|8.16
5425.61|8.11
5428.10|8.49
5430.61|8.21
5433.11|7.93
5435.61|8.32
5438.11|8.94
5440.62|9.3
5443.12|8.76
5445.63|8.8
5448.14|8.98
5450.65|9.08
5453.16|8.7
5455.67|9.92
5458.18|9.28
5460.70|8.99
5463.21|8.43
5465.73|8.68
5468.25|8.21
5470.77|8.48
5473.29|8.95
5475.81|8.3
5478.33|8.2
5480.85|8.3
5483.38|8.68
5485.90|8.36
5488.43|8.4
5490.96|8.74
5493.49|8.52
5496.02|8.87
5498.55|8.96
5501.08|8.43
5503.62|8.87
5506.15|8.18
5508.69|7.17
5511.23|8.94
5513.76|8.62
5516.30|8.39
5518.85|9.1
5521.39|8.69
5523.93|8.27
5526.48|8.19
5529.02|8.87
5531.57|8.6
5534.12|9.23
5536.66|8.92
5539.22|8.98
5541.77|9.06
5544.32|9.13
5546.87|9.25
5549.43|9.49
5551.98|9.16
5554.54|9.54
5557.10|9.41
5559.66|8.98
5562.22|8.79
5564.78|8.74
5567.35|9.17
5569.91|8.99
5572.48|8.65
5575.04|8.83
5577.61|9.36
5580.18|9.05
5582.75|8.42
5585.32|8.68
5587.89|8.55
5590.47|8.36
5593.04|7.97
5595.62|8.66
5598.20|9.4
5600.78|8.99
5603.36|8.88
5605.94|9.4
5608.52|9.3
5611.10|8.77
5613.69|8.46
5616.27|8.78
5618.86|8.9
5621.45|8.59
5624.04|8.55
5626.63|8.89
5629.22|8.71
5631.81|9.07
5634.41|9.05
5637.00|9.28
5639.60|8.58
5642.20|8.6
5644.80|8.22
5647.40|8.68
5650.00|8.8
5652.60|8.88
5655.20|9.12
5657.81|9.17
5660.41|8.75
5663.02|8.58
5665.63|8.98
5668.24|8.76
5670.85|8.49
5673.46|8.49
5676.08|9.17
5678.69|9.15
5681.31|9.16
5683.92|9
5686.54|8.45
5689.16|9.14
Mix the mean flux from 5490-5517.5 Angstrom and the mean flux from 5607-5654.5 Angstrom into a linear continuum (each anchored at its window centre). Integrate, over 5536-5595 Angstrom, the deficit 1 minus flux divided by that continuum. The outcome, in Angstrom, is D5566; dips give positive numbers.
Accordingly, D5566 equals -1.9 Angstrom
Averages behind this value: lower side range 8.52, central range 8.93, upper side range 8.79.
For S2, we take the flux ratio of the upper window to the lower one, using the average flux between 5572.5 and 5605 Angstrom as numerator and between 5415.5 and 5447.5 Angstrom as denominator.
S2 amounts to 1.0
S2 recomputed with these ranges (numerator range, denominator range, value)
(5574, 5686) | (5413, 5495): 1.02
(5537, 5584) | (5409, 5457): 1.05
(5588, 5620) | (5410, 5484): 1.02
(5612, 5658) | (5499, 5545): 1.02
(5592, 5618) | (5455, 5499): 1.02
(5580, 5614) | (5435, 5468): 0.98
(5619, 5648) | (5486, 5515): 1.03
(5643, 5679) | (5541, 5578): 0.97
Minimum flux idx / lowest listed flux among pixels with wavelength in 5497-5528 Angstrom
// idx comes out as 7.17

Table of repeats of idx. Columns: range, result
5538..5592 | 8.36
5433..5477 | 7.93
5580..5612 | 7.97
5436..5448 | 8.76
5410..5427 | 7.76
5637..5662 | 8.22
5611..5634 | 8.46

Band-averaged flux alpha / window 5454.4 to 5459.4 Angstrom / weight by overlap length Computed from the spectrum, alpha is 9.61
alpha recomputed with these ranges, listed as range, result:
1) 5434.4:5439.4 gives 8.63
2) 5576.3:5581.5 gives 9.19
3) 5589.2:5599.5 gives 8.6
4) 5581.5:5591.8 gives 8.5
